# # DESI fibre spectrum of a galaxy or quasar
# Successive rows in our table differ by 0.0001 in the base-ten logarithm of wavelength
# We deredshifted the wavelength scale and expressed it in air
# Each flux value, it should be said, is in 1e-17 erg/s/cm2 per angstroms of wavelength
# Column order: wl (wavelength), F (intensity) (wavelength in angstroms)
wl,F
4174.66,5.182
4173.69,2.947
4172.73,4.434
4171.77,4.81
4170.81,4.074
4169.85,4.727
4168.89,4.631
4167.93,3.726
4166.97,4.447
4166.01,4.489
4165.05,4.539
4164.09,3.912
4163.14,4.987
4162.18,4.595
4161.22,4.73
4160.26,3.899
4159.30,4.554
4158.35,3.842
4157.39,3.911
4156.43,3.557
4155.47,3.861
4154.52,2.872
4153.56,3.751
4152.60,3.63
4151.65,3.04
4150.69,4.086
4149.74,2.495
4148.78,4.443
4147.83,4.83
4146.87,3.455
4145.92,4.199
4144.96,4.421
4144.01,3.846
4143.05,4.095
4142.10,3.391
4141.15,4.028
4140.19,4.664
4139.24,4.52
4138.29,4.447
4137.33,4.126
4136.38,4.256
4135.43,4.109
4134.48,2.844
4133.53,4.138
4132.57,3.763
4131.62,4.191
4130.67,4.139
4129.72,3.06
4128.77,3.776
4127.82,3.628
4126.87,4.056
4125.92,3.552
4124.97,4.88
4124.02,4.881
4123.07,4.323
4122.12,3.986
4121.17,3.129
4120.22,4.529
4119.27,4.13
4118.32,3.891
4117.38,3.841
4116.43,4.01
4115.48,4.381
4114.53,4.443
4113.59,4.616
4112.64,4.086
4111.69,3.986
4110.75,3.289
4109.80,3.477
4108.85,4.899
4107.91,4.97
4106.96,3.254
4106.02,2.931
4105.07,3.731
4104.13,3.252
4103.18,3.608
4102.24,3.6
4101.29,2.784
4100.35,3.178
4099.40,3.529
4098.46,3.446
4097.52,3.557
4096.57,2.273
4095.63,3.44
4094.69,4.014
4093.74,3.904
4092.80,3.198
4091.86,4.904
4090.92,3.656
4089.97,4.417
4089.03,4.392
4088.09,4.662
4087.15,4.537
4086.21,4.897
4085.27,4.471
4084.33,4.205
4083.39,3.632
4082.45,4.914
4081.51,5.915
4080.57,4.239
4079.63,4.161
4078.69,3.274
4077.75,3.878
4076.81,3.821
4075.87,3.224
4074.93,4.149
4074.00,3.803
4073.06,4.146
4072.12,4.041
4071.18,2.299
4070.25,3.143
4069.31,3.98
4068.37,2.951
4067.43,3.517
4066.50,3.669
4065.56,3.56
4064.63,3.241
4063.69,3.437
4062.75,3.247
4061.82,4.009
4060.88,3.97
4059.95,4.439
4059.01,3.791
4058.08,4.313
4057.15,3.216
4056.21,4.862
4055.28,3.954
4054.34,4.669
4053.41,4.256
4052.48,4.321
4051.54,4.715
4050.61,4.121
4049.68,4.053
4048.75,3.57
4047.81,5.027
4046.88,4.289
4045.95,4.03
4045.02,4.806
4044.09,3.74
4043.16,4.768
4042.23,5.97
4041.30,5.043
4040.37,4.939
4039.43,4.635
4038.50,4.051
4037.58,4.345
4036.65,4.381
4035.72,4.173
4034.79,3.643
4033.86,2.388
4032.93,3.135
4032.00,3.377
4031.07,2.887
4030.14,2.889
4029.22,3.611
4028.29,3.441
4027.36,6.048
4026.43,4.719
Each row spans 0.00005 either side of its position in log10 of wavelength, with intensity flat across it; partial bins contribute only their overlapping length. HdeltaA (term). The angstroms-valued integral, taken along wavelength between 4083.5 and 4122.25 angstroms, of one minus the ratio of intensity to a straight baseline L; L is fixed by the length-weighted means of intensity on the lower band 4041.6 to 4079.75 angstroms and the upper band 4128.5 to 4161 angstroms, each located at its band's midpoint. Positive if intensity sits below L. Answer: 0.4 angstroms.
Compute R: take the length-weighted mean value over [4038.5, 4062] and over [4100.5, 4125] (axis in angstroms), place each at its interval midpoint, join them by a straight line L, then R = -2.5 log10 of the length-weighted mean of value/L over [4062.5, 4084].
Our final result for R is 0.12 mag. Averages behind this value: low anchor 4.38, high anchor 3.93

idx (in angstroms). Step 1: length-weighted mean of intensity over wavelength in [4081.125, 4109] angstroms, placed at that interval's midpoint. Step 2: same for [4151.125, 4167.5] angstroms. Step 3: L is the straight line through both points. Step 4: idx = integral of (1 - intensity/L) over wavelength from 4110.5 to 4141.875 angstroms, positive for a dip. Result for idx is -0.6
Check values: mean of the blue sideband 3.92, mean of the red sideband 4.04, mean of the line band 4.05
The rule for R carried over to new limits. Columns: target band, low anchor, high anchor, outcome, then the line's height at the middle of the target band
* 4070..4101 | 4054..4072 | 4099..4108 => -0.11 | 3.54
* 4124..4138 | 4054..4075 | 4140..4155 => -0.04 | 3.8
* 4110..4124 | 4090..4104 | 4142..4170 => -0.10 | 3.7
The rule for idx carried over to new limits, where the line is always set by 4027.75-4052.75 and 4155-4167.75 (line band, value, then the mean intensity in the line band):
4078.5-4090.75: -0.9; 4.45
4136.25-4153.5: 1.0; 3.99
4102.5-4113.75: 1.0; 3.82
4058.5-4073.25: 1.9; 3.58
